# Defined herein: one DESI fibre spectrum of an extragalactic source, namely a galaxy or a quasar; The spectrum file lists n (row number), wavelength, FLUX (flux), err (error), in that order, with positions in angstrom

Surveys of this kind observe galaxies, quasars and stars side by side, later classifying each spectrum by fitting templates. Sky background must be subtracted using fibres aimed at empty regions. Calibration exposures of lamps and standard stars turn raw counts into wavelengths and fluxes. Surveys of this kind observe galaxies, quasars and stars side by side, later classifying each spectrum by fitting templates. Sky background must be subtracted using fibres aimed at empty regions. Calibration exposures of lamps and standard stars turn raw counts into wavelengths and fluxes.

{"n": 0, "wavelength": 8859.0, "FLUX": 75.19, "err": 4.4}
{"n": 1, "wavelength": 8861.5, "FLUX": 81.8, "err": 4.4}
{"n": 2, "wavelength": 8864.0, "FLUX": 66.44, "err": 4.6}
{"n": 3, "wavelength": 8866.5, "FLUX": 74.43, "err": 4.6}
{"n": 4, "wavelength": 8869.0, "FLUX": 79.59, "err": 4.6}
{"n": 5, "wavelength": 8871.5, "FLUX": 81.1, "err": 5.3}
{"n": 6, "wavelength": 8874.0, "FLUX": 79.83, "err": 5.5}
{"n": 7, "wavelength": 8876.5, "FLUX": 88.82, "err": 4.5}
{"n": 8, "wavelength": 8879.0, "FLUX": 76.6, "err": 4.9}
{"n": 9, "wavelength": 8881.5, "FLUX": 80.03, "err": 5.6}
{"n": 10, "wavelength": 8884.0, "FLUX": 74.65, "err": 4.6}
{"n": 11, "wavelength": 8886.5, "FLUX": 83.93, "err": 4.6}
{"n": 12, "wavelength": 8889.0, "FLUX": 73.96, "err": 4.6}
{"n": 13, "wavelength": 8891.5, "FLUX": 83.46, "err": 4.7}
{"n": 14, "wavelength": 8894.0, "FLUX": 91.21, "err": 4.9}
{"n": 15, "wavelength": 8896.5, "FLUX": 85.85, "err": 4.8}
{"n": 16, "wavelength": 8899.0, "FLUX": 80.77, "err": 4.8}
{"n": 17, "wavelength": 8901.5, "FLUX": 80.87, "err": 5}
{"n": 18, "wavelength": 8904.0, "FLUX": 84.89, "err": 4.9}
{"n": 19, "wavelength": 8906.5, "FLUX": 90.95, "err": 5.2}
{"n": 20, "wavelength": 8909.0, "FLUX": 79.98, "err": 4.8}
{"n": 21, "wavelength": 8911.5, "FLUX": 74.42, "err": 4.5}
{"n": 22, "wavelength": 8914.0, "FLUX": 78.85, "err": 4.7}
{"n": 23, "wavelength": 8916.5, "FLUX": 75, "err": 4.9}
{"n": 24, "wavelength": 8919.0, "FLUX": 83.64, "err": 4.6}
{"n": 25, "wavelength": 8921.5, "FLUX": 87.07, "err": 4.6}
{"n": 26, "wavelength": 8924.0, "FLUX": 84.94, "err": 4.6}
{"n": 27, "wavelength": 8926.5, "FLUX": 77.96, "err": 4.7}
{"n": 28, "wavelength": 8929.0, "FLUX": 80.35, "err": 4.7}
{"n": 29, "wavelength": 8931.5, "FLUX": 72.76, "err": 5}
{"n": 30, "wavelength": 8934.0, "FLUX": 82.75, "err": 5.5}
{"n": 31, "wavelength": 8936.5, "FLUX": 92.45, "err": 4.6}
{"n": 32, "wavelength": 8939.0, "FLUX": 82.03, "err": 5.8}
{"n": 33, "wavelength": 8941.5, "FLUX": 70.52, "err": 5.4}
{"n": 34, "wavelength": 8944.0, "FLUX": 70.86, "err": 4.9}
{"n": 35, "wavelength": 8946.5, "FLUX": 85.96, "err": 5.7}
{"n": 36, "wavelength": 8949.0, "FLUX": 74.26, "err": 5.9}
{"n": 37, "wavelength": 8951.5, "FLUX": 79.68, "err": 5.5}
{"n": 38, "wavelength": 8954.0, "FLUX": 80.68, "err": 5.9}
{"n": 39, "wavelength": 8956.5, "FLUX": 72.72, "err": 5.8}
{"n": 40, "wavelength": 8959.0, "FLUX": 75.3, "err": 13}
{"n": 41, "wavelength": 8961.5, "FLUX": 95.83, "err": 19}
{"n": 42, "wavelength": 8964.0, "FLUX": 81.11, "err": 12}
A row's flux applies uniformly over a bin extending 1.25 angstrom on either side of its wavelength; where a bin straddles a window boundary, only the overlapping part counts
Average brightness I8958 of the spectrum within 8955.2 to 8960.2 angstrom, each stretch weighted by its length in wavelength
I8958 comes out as 74.1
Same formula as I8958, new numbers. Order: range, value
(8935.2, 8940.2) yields 87.2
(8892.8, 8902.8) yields 84.6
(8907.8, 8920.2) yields 78.4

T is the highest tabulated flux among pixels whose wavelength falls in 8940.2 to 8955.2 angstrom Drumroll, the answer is 85.96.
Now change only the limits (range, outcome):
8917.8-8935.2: 87.07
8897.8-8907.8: 90.95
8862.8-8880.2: 88.82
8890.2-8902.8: 91.21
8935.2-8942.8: 92.45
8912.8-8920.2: 83.64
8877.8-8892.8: 83.93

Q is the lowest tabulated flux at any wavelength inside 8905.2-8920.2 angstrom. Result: 74.42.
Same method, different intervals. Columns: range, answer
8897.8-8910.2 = 79.98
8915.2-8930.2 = 75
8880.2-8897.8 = 73.96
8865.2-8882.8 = 74.43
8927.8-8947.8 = 70.52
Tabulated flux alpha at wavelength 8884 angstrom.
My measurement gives 74.65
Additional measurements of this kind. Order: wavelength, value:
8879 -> 76.6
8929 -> 80.35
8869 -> 79.59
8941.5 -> 70.52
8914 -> 78.85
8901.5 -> 80.87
